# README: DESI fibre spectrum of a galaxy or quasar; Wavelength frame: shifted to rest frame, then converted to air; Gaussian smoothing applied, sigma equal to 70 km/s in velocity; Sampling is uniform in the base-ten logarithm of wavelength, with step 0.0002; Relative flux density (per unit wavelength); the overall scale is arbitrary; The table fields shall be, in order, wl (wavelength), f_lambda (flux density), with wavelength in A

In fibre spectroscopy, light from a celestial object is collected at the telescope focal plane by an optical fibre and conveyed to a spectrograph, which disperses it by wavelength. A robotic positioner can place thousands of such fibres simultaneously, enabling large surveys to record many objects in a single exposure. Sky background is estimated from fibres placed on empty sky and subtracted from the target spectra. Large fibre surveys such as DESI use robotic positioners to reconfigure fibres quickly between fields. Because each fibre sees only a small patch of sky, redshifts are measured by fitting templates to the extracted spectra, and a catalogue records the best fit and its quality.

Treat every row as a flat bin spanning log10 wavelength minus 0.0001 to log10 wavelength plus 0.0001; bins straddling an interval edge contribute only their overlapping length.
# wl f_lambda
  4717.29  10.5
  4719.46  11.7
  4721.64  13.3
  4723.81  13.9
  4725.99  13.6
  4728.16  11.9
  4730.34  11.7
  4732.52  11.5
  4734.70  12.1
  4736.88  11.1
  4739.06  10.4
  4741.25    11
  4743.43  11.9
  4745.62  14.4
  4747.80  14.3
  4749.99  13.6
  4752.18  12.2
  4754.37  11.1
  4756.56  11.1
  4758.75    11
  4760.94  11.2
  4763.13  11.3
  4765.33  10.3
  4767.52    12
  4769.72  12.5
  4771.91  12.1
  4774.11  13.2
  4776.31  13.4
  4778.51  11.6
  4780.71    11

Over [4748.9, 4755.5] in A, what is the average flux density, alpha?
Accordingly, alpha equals 12.3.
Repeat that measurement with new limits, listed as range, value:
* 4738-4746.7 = 11.9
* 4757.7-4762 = 11.1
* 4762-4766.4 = 10.8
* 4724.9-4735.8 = 12.2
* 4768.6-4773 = 12.3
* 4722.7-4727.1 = 13.8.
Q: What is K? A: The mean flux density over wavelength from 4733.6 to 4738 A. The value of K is 11.6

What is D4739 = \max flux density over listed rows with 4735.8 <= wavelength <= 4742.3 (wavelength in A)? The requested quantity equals 11.1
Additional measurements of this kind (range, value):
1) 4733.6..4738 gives 12.1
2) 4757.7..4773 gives 12.5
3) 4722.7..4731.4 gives 13.9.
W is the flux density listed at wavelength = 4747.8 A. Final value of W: 14.3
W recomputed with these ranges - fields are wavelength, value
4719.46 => 11.7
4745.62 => 14.4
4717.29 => 10.5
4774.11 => 13.2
